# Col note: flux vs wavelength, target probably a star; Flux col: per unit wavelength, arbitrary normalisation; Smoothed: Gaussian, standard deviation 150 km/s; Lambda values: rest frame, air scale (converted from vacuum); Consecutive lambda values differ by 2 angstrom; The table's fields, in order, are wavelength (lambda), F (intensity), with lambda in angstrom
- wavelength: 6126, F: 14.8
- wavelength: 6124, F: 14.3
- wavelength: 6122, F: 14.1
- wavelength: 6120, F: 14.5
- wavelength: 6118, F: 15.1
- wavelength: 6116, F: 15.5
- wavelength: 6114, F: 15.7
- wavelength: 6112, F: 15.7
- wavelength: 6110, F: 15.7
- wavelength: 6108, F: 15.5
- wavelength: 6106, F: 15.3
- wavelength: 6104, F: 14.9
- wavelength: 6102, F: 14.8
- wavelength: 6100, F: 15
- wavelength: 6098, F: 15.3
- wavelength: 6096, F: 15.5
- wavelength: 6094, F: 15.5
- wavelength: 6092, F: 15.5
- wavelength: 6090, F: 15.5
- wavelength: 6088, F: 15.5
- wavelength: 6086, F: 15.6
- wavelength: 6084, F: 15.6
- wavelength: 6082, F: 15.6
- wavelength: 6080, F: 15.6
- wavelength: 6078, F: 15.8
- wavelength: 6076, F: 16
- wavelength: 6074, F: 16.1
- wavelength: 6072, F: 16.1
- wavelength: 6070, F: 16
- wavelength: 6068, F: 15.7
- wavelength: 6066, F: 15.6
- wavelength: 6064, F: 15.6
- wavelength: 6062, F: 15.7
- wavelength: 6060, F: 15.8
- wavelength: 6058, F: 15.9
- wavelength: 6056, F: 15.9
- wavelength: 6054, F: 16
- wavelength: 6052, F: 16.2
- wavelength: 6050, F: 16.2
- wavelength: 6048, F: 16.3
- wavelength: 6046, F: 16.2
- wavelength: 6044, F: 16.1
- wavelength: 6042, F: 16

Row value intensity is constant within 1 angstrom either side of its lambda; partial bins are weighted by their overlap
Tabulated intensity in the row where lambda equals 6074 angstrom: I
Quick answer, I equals 16.1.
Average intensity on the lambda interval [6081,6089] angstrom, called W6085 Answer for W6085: 15.6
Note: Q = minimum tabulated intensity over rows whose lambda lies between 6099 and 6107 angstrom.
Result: 14.8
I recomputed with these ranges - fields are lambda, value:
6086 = 15.6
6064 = 15.6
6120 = 14.5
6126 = 14.8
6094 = 15.5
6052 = 16.2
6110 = 15.7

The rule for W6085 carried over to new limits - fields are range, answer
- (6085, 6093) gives 15.5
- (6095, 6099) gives 15.4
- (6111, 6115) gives 15.7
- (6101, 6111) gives 15.2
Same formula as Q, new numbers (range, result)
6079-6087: 15.6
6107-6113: 15.5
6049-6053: 16.2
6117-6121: 14.5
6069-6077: 16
